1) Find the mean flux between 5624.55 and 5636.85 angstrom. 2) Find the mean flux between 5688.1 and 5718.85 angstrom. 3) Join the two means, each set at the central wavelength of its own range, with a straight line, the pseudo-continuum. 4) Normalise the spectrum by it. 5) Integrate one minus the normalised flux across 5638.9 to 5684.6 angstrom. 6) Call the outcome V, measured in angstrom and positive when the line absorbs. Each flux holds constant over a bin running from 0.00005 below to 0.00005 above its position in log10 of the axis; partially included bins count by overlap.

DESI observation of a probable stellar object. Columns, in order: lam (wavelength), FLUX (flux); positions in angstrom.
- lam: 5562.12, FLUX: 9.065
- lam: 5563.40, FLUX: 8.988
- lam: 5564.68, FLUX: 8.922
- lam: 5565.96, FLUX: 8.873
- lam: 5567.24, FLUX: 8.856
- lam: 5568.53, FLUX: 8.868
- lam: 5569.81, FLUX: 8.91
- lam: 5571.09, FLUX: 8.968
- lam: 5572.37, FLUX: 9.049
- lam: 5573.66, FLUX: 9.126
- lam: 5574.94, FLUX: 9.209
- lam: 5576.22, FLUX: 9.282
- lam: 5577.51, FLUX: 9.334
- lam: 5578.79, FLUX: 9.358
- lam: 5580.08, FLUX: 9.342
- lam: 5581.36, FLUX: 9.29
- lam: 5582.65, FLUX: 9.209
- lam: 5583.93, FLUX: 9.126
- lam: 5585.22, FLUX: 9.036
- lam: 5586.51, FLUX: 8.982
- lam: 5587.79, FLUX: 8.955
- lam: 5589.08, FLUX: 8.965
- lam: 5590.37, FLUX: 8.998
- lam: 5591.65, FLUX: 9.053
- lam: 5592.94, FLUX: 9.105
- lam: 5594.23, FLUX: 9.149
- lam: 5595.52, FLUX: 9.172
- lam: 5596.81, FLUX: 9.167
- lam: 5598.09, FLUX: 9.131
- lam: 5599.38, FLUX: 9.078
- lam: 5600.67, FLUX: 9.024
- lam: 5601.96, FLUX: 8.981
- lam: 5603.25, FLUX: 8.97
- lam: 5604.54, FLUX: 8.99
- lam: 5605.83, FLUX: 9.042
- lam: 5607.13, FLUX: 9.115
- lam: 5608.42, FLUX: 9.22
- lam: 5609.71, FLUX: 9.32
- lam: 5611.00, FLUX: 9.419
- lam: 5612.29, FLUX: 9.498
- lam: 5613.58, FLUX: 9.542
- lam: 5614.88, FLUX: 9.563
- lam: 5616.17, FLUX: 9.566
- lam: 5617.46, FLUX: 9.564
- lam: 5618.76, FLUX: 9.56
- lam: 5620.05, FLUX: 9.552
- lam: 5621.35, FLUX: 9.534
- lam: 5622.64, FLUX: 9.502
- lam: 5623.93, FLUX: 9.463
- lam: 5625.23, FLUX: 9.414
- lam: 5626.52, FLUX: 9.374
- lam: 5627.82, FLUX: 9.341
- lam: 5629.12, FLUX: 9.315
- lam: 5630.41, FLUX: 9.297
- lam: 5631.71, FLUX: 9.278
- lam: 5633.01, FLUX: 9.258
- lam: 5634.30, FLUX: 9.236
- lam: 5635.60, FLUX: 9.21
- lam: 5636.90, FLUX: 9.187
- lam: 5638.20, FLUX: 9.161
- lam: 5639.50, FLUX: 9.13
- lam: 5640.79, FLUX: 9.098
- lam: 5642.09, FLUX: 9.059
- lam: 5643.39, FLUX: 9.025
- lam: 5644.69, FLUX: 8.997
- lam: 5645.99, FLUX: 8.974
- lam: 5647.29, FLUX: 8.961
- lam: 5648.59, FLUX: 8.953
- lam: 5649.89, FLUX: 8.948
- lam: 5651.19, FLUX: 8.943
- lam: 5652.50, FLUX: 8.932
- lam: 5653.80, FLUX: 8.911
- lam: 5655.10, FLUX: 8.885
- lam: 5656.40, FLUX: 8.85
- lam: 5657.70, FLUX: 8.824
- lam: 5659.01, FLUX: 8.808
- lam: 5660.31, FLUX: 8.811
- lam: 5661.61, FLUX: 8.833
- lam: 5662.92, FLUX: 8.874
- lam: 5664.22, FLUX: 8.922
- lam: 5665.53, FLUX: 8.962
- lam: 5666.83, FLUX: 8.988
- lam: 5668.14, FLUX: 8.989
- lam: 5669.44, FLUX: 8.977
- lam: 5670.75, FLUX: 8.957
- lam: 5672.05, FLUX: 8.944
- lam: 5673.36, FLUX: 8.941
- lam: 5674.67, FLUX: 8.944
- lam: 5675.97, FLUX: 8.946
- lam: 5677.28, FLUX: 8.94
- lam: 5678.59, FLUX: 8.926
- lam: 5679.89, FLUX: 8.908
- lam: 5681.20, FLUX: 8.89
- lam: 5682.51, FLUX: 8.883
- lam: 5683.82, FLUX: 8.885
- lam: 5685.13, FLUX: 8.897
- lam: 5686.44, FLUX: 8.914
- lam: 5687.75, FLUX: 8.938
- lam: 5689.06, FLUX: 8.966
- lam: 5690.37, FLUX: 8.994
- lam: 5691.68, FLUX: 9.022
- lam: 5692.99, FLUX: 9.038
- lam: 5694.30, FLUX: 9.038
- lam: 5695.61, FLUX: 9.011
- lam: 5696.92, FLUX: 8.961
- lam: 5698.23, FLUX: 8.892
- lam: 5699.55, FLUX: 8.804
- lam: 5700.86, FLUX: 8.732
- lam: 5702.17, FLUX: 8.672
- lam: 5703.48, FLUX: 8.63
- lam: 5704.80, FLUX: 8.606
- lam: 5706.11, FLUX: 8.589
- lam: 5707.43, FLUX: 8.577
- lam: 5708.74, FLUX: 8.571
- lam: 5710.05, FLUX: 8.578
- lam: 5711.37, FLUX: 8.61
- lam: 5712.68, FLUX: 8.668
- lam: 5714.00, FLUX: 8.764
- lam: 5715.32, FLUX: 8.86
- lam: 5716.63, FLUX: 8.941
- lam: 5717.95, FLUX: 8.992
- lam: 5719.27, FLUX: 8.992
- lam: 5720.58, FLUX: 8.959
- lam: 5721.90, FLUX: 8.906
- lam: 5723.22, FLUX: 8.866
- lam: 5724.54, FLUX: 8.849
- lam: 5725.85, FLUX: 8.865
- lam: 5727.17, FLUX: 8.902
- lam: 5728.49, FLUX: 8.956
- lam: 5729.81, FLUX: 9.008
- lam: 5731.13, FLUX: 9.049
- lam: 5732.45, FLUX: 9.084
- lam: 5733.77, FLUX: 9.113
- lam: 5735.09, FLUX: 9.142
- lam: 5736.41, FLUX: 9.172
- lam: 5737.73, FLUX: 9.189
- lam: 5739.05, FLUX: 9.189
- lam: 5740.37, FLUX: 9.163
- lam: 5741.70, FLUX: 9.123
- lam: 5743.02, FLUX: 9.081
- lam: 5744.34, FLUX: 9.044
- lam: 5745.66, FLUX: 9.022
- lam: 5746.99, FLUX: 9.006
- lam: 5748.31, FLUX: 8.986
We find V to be 0.7 angstrom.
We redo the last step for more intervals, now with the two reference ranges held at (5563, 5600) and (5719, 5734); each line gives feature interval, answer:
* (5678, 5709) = 0.5 angstrom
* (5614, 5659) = -0.8 angstrom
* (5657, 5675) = 0.2 angstrom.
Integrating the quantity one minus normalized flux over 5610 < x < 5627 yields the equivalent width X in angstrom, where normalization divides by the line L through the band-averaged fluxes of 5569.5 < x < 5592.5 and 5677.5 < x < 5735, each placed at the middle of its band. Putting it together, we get -0.85 angstrom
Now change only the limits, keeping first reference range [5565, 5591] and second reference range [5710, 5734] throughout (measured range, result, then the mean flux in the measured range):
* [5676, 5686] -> 0.0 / 8.9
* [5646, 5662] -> 0.2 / 8.89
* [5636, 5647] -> -0.1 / 9.08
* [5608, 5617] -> -0.4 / 9.46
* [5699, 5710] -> 0.3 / 8.65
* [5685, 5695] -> 0.0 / 8.98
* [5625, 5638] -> -0.4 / 9.28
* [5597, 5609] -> 0.0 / 9.06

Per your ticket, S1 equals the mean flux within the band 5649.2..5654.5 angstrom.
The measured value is 8.93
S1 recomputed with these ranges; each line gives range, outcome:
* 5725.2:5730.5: 8.93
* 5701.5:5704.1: 8.67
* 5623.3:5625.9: 9.44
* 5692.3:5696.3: 9.04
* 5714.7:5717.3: 8.91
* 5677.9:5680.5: 8.93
